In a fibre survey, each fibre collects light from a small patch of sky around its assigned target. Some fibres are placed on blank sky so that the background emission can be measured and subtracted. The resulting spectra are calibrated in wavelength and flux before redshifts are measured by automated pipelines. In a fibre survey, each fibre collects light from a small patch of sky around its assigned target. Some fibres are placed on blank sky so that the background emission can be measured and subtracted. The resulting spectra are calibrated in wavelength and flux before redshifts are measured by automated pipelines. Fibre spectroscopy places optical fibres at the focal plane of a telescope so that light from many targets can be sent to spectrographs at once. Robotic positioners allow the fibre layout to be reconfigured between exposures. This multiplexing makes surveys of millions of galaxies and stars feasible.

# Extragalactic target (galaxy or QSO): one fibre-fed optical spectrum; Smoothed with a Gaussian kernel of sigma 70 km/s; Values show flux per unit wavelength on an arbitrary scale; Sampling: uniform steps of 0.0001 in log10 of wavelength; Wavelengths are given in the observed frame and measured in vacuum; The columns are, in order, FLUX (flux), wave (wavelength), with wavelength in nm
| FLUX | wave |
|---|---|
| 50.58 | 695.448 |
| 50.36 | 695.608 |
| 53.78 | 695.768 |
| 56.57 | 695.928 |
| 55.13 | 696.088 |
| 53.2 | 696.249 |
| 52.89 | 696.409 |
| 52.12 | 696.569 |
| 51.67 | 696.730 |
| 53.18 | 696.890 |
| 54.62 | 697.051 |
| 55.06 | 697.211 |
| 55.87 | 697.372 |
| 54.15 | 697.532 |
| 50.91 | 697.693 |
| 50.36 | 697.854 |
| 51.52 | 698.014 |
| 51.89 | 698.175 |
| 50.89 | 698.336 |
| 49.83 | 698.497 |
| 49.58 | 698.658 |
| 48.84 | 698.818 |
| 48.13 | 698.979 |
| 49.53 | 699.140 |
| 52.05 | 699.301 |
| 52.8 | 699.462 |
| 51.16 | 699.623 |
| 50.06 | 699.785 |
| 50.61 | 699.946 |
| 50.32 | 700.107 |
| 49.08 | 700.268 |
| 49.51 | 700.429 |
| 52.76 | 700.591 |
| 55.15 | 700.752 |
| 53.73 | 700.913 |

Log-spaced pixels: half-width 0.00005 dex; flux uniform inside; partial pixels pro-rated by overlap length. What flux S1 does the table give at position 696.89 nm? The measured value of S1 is 53.18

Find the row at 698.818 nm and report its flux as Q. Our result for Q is 48.84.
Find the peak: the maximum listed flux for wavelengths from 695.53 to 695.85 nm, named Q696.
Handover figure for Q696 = 53.78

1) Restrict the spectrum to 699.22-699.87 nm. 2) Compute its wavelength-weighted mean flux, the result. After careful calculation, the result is 51.5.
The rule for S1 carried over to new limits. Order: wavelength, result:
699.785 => 50.06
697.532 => 54.15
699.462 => 52.8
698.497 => 49.83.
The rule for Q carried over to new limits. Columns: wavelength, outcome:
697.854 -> 50.36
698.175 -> 51.89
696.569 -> 52.12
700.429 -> 49.51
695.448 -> 50.58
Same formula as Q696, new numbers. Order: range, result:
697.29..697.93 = 55.87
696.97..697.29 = 55.06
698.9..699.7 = 52.8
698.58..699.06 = 49.58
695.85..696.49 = 56.57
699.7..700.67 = 52.76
